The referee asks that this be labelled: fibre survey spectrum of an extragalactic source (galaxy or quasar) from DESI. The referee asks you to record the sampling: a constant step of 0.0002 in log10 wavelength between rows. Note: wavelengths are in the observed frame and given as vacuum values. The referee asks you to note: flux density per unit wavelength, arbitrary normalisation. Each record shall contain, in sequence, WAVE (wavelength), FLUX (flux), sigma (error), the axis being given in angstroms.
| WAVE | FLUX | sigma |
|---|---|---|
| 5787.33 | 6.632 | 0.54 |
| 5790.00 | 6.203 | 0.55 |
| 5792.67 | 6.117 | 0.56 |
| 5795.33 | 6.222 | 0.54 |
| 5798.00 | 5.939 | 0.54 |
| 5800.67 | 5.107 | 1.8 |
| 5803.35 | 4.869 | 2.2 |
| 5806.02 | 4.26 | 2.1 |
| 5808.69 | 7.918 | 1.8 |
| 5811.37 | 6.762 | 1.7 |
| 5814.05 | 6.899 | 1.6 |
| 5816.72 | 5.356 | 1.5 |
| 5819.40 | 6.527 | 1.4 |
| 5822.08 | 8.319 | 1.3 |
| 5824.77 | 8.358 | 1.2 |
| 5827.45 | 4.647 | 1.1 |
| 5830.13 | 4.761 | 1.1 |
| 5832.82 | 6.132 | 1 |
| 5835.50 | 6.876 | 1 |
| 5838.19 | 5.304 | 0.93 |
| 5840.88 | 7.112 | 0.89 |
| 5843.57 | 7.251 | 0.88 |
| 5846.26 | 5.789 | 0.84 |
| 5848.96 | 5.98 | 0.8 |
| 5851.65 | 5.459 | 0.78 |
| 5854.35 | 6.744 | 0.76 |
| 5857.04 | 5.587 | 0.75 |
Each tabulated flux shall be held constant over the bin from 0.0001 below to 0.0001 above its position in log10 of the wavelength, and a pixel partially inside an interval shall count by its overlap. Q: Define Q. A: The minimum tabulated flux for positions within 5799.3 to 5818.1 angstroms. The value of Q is 4.26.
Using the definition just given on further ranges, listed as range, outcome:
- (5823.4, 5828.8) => 4.647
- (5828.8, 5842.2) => 4.761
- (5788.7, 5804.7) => 4.869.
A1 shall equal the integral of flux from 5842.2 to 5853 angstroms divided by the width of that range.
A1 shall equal 6.12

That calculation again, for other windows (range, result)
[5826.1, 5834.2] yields 5.2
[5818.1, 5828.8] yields 6.96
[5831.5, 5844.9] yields 6.54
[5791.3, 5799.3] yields 6.1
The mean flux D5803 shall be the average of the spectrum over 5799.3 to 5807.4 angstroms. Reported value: 4.77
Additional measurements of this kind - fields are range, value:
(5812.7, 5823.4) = 6.78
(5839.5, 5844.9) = 7.17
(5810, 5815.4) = 6.83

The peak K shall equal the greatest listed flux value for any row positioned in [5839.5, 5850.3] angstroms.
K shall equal 7.251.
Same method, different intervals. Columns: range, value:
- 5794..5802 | 6.222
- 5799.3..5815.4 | 7.918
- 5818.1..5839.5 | 8.358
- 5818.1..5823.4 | 8.319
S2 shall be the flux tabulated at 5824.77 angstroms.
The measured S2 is 8.358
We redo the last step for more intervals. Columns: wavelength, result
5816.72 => 5.356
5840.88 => 7.112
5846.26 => 5.789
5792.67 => 6.117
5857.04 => 5.587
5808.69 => 7.918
